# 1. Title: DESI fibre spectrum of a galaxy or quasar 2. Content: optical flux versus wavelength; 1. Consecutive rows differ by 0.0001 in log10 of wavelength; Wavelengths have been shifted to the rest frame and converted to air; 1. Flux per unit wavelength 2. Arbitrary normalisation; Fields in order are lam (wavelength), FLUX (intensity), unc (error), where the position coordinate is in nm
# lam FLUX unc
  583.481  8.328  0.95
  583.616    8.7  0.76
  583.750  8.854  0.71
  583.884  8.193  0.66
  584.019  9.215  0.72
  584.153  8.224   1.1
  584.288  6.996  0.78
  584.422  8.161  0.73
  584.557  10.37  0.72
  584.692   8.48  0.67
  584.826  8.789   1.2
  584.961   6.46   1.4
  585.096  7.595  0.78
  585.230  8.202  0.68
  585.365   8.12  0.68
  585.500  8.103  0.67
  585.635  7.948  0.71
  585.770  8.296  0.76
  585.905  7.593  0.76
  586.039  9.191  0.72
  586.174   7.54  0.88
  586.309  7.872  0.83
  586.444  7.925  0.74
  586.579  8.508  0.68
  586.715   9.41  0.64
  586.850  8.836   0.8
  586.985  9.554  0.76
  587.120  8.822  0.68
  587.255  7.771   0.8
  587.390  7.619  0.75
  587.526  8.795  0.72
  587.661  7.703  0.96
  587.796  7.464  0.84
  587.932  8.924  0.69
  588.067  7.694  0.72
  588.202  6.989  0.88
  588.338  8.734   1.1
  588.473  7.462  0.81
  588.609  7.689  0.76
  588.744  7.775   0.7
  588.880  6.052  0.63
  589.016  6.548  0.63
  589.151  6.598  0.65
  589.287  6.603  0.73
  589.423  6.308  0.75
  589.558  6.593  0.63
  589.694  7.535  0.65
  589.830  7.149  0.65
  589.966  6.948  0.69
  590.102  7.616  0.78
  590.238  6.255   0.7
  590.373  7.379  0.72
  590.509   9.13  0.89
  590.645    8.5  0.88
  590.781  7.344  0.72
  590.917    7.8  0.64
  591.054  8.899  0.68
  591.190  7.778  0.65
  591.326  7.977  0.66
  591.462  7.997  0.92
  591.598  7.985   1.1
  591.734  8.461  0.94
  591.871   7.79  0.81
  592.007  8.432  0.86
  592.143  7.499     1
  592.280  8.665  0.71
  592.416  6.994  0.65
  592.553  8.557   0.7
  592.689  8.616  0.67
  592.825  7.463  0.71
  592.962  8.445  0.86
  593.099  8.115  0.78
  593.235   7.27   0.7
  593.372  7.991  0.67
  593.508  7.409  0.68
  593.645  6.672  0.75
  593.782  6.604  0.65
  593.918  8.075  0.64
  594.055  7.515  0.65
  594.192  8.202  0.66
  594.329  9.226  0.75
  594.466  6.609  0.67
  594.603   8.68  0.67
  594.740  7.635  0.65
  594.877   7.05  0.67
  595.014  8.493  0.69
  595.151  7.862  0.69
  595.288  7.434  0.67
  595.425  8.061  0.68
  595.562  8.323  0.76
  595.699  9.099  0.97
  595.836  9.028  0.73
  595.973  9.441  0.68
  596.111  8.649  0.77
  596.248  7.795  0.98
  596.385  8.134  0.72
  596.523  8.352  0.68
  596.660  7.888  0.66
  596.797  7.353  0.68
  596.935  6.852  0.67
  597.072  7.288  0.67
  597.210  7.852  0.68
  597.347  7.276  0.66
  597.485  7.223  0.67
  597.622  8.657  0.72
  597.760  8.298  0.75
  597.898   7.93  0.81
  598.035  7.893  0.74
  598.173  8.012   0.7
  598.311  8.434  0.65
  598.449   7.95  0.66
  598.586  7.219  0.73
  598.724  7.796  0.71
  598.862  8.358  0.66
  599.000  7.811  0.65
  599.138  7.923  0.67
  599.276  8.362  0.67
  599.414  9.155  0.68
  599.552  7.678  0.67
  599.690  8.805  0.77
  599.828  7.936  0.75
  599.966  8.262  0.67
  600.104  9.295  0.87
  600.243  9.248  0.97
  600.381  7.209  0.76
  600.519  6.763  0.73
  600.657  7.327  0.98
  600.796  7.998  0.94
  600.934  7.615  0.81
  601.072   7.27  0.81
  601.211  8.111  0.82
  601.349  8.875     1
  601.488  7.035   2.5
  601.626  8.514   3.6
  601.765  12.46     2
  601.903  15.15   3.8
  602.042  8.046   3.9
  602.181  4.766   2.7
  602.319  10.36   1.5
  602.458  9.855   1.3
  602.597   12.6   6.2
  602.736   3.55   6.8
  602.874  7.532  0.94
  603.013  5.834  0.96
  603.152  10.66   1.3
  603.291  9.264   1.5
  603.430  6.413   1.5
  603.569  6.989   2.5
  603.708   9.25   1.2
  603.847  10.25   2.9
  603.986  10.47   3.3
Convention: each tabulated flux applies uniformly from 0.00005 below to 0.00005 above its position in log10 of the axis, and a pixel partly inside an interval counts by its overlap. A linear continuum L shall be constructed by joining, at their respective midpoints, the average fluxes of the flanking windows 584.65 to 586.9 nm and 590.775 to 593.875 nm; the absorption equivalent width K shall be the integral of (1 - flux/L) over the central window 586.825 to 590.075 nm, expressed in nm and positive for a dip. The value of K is 0.19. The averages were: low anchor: 8.16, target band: 7.57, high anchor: 7.87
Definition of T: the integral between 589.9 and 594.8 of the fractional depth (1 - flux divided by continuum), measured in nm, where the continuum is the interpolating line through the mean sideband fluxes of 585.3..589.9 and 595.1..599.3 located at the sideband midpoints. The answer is 0.04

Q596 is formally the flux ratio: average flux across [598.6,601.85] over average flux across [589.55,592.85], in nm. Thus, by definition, 1.05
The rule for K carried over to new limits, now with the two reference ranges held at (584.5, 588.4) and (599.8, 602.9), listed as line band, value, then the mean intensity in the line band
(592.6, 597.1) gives 0.25 nm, 7.94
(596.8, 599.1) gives 0.18 nm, 7.79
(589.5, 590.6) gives 0.13 nm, 7.36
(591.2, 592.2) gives 0.04 nm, 8.02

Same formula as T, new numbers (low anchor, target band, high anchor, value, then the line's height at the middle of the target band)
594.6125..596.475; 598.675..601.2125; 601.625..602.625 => 0.40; 9.57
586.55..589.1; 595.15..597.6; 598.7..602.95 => 0.08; 8.29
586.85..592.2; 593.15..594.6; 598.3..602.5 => 0.07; 8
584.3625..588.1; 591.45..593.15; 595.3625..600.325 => 0.03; 8.22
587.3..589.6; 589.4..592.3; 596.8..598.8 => -0.10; 7.49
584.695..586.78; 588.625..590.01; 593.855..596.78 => 0.22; 8.13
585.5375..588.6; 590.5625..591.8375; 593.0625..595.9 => -0.01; 8.02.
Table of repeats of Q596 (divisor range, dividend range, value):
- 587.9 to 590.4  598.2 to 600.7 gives 1.13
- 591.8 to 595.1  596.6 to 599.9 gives 1.01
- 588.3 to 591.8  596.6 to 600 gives 1.06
